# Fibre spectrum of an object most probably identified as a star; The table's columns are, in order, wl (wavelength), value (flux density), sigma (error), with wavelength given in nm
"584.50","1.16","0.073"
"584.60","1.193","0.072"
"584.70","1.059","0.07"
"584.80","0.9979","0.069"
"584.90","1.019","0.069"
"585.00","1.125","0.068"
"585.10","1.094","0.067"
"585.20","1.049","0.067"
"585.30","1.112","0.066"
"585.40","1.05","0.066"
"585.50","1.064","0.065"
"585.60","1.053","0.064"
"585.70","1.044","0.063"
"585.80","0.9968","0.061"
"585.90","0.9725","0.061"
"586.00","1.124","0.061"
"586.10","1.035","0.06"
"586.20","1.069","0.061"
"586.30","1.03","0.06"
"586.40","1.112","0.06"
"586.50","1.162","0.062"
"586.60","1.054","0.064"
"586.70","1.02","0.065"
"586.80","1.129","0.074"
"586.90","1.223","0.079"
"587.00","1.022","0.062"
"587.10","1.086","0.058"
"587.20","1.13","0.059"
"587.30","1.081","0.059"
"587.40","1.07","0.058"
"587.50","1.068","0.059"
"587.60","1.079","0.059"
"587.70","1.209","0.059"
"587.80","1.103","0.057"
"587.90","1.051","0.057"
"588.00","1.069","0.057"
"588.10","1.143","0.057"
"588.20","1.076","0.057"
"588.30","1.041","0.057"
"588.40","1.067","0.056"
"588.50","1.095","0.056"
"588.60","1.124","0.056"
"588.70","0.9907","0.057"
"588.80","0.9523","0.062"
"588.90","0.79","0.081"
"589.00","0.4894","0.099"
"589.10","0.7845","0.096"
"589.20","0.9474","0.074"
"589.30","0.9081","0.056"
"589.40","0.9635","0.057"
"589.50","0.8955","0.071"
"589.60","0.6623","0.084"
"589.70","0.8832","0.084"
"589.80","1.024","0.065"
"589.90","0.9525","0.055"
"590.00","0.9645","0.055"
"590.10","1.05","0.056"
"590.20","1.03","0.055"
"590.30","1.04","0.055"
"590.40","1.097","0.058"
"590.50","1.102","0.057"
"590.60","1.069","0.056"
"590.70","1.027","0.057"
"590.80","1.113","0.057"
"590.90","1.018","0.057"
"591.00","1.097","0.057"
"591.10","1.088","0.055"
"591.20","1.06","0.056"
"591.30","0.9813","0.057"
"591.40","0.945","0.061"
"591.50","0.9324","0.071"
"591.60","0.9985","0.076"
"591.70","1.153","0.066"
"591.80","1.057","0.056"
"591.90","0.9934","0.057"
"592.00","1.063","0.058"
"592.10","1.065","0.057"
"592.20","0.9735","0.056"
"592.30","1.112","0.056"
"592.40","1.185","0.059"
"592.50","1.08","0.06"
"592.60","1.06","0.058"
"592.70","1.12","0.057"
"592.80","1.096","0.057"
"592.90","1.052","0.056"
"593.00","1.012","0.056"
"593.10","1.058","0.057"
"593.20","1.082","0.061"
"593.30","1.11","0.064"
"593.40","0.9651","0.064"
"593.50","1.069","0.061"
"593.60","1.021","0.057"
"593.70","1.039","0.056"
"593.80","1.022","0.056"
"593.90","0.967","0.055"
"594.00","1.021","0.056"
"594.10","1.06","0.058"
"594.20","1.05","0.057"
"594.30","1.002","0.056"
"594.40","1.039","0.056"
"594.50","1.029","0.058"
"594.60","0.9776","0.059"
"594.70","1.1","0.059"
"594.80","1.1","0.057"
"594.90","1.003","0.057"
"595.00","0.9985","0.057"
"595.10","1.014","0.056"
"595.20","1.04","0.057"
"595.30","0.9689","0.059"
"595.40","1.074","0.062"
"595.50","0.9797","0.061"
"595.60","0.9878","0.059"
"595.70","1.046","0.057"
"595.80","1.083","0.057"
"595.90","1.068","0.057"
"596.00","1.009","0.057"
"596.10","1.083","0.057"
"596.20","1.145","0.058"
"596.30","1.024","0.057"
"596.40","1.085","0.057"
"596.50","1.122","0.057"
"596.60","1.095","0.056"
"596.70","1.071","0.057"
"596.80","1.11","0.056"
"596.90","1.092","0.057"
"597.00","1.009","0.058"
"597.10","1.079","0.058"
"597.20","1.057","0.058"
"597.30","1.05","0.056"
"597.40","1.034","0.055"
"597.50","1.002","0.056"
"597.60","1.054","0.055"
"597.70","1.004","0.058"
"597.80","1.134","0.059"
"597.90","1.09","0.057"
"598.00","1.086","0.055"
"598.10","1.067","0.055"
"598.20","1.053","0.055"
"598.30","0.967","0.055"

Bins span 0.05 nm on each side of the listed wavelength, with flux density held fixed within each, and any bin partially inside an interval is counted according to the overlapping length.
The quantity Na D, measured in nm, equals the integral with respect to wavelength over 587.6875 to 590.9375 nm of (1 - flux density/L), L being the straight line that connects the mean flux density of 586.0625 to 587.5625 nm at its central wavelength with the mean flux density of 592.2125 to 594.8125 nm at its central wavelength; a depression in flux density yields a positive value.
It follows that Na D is 0.26 nm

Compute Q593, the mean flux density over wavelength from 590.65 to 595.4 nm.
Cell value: 1.04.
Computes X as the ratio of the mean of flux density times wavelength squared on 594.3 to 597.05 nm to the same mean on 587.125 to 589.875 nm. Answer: 1.1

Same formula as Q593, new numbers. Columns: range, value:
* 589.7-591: 1.04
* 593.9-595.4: 1.03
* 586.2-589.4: 1.04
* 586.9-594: 1.03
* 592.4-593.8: 1.06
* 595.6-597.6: 1.06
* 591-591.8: 1.03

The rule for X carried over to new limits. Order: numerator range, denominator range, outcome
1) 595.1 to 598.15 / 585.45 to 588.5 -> 1.01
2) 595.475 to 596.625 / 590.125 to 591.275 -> 1.01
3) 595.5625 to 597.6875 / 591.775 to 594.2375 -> 1.02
